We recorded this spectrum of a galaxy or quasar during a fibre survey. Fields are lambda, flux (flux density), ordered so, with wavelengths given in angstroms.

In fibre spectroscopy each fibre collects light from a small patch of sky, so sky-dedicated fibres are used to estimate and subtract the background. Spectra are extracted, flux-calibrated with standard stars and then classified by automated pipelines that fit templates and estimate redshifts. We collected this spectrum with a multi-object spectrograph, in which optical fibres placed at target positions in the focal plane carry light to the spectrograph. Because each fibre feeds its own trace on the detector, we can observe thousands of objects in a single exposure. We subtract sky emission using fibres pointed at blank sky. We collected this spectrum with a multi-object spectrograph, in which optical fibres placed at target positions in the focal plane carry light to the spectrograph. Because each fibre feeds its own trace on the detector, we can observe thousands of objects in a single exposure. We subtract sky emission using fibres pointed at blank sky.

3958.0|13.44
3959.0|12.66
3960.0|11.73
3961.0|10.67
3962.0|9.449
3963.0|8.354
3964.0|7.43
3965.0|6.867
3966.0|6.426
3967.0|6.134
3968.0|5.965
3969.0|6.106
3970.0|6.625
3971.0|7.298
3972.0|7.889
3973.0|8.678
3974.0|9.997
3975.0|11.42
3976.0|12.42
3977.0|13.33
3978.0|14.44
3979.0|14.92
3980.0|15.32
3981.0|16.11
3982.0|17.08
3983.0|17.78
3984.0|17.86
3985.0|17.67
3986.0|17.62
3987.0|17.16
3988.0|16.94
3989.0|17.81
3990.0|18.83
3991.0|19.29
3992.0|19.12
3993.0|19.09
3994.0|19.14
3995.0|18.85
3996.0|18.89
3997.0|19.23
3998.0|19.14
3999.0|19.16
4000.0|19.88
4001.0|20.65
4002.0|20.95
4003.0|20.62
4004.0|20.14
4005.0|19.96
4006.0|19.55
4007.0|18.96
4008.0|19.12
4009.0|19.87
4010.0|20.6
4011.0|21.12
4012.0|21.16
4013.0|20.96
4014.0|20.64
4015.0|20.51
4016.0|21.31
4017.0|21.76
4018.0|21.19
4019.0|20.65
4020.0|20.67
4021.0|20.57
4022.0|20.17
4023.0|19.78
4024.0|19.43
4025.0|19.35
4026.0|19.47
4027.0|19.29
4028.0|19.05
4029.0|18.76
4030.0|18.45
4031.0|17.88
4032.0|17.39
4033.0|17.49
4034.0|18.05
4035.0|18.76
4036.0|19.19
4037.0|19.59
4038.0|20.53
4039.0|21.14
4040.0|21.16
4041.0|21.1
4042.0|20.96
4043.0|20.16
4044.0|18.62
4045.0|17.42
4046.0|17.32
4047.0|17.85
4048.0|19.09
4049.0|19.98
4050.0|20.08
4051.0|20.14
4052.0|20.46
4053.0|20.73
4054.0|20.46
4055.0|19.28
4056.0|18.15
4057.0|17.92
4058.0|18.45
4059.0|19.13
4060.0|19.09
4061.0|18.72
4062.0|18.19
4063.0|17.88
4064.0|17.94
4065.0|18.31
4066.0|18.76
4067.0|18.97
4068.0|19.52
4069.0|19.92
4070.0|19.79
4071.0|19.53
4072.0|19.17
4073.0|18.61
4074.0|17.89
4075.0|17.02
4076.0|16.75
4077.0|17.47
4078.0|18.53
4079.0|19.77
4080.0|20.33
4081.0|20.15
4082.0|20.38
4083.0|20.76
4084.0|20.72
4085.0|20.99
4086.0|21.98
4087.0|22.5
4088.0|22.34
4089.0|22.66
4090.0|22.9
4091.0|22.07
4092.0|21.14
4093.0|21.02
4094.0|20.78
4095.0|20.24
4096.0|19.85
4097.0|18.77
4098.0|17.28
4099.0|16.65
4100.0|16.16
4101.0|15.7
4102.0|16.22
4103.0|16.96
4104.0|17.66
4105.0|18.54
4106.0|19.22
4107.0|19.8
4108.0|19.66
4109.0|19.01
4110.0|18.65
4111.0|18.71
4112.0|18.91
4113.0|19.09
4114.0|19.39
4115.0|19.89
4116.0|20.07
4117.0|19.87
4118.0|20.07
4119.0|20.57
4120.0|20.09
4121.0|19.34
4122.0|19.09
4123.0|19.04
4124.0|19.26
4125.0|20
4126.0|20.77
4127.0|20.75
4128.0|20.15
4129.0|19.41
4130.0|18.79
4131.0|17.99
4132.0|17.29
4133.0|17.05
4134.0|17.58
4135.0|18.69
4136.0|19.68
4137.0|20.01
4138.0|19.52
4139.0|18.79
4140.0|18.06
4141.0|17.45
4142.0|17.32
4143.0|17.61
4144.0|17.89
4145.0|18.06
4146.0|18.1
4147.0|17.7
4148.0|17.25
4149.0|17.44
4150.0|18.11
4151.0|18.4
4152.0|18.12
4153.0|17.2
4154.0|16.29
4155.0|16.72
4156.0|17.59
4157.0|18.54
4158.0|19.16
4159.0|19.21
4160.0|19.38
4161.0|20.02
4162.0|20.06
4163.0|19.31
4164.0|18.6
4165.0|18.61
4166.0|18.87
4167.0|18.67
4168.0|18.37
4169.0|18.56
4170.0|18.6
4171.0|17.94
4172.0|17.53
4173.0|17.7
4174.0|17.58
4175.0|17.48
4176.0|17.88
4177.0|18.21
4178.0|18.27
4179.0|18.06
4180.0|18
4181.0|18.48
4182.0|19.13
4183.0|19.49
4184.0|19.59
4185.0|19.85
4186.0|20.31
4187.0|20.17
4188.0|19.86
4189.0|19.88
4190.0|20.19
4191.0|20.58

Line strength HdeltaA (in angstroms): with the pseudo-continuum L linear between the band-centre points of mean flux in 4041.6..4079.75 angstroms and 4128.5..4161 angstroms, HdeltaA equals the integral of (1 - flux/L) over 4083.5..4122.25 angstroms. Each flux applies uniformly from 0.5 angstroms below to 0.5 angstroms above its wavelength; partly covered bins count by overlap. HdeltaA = -2.24 angstroms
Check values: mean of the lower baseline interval 18.9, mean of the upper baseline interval 18.2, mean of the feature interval 19.6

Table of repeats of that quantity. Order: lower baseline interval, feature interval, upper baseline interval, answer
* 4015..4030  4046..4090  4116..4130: 1.1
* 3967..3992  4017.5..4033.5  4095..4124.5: -4.0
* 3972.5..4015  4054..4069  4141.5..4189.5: -0.5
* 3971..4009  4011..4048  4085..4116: -3.6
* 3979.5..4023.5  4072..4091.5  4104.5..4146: -1.0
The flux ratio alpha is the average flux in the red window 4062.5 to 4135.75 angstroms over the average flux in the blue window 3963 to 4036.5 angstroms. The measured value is 1.14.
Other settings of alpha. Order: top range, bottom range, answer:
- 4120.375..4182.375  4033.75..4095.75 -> 0.94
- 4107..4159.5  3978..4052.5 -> 0.97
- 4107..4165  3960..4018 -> 1.18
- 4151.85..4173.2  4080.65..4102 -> 0.91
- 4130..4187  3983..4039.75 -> 0.94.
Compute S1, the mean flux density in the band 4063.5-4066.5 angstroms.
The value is 18.3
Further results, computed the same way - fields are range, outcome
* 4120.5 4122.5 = 19.2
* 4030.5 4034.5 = 17.7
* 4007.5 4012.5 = 20.4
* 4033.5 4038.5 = 19.2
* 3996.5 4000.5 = 19.4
